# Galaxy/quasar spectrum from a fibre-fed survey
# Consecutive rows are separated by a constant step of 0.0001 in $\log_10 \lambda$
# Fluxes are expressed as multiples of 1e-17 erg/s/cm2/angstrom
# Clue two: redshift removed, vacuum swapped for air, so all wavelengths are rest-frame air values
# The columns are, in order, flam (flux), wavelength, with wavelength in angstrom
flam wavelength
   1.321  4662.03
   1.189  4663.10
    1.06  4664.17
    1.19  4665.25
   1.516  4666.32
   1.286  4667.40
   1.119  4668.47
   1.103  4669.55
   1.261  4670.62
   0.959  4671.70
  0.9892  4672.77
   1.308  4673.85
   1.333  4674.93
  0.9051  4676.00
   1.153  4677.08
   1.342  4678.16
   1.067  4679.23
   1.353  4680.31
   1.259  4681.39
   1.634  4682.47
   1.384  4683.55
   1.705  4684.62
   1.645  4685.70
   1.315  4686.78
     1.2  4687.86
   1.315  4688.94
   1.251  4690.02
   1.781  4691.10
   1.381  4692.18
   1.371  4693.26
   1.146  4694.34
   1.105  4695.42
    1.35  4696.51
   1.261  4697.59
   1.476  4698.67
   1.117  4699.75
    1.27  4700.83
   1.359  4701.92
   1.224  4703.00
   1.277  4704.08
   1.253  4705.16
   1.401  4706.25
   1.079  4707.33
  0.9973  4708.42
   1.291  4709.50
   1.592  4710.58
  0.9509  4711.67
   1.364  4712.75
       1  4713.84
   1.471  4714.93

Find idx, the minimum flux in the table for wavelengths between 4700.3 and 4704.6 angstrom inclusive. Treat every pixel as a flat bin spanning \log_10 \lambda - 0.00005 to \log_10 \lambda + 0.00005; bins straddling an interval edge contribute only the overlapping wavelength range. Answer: 1.224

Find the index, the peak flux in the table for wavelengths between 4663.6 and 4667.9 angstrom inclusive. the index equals 1.516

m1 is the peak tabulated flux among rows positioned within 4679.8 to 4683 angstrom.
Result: 1.634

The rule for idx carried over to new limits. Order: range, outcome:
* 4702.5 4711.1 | 0.9973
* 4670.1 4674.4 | 0.959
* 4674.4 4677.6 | 0.9051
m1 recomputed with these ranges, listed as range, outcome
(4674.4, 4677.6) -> 1.333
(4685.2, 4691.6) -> 1.781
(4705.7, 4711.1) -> 1.592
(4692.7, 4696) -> 1.371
